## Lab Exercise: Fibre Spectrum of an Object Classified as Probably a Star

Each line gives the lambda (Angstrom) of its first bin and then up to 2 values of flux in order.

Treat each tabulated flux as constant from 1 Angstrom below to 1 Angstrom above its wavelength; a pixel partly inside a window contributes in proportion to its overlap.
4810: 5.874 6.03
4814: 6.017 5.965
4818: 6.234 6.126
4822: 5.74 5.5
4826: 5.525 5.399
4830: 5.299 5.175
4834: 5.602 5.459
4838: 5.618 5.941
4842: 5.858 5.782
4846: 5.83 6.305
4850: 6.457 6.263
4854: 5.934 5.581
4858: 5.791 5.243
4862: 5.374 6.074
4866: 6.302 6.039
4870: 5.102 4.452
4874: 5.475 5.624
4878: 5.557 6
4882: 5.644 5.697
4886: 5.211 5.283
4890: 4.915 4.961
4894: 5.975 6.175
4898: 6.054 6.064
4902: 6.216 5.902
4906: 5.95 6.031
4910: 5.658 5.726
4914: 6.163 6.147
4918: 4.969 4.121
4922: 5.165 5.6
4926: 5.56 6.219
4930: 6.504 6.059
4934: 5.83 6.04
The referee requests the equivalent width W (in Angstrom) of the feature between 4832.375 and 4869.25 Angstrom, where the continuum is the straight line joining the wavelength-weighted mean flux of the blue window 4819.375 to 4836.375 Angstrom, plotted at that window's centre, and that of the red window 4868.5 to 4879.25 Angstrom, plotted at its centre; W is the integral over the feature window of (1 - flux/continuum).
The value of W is -2.9 Angstrom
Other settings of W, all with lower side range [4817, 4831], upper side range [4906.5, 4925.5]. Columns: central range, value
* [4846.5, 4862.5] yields -0.7 Angstrom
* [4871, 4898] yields 0.5 Angstrom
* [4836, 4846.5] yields -0.2 Angstrom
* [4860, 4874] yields 0.2 Angstrom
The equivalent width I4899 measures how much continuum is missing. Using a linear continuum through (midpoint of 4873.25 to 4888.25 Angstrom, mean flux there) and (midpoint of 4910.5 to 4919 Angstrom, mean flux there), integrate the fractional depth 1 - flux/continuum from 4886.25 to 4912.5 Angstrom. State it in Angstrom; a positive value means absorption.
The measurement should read -0.4 Angstrom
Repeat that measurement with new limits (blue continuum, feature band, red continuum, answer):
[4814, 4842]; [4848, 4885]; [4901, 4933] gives -0.05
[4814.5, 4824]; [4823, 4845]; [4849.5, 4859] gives 1.51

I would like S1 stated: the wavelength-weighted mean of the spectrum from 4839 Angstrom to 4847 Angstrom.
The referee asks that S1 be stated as 5.85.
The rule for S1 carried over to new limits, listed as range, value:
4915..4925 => 5.2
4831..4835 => 5.39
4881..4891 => 5.35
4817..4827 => 5.83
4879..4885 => 5.78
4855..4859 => 5.69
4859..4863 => 5.31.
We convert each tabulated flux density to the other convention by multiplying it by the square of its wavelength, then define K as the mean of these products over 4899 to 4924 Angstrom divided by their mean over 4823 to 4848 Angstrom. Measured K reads 1.04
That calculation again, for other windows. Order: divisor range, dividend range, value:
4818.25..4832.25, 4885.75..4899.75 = 1.02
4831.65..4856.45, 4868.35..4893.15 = 0.93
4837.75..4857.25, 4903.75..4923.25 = 0.96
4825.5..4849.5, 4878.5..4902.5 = 1.02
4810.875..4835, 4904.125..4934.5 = 1.04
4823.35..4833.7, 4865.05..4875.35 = 1.03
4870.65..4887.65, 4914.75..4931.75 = 1.04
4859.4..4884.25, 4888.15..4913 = 1.05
